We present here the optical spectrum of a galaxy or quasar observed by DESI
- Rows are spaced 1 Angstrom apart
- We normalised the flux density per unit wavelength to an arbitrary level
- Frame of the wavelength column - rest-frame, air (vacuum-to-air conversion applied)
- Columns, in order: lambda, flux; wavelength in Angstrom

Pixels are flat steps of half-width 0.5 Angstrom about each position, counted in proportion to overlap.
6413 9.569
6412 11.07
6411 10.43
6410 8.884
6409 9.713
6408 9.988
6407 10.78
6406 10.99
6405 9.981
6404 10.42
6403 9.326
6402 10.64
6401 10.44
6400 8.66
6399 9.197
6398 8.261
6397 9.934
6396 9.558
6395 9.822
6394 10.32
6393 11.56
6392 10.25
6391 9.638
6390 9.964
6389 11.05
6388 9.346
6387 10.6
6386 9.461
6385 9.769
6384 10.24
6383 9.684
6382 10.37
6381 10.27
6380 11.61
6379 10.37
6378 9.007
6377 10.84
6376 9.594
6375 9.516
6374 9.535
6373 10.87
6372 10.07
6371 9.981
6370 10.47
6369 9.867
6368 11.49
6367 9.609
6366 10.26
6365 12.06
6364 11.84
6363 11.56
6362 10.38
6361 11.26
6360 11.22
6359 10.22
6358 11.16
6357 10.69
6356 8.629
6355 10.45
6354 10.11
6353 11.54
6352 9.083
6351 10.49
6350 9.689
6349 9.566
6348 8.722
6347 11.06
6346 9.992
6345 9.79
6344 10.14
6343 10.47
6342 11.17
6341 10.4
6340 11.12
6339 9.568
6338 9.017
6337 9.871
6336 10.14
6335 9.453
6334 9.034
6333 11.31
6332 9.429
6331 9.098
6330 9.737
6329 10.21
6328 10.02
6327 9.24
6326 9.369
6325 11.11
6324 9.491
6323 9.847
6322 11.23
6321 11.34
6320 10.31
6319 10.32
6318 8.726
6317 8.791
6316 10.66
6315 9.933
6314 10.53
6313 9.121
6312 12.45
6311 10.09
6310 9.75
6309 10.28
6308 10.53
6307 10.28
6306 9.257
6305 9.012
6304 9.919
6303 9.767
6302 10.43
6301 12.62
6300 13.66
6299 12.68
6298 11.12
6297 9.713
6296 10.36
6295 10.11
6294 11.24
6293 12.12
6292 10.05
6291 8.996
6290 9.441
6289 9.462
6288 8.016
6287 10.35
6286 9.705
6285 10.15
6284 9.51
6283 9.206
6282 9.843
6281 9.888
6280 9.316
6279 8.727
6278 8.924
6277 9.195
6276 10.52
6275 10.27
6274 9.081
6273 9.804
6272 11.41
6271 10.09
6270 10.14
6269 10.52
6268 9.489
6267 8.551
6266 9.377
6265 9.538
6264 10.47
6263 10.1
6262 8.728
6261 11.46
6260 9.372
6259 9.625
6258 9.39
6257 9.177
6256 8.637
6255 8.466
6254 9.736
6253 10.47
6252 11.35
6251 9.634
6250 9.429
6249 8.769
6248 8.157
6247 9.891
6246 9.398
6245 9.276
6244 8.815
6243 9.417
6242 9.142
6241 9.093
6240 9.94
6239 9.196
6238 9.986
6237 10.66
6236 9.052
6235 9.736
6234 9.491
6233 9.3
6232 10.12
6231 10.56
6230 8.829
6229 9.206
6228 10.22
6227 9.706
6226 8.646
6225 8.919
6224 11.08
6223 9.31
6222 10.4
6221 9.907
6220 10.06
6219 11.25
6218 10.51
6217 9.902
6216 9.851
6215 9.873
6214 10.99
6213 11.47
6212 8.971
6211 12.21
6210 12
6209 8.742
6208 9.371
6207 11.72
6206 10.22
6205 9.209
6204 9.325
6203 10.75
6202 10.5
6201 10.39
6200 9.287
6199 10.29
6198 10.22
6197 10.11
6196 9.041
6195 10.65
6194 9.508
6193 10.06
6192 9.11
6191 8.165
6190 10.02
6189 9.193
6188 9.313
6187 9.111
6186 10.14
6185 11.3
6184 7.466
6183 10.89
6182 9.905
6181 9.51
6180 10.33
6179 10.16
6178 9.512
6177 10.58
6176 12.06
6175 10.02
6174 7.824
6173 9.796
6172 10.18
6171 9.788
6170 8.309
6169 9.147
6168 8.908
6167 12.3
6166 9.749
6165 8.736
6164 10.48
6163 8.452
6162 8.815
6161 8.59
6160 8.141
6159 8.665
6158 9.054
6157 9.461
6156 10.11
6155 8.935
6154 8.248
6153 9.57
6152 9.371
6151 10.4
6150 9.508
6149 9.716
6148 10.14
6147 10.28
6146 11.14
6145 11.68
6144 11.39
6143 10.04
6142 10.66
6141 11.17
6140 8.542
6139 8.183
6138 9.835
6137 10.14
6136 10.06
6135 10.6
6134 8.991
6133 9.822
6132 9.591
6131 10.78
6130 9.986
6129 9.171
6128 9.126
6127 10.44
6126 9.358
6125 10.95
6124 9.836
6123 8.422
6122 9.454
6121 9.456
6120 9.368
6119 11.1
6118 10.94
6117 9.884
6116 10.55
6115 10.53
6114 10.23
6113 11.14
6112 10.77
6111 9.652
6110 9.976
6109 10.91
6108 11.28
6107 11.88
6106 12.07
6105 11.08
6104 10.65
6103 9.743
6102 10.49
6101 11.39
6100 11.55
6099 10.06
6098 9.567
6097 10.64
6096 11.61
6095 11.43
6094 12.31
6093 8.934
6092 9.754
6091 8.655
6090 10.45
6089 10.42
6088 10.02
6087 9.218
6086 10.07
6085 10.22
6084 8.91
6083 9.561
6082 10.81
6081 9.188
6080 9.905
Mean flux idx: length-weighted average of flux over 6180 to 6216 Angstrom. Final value 9.98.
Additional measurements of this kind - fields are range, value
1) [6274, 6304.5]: 10.2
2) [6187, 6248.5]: 9.83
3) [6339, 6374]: 10.4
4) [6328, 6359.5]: 10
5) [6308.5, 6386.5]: 10.2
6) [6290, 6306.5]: 10.7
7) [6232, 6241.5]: 9.63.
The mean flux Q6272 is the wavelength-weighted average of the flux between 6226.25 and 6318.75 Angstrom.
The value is 9.85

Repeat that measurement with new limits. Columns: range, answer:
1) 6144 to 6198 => 9.68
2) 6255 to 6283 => 9.66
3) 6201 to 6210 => 10.1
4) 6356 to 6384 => 10.5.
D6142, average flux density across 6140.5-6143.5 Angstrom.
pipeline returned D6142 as 10.6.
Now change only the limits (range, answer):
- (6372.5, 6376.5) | 9.88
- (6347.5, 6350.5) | 9.33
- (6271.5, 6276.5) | 10.2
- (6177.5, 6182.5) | 9.88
